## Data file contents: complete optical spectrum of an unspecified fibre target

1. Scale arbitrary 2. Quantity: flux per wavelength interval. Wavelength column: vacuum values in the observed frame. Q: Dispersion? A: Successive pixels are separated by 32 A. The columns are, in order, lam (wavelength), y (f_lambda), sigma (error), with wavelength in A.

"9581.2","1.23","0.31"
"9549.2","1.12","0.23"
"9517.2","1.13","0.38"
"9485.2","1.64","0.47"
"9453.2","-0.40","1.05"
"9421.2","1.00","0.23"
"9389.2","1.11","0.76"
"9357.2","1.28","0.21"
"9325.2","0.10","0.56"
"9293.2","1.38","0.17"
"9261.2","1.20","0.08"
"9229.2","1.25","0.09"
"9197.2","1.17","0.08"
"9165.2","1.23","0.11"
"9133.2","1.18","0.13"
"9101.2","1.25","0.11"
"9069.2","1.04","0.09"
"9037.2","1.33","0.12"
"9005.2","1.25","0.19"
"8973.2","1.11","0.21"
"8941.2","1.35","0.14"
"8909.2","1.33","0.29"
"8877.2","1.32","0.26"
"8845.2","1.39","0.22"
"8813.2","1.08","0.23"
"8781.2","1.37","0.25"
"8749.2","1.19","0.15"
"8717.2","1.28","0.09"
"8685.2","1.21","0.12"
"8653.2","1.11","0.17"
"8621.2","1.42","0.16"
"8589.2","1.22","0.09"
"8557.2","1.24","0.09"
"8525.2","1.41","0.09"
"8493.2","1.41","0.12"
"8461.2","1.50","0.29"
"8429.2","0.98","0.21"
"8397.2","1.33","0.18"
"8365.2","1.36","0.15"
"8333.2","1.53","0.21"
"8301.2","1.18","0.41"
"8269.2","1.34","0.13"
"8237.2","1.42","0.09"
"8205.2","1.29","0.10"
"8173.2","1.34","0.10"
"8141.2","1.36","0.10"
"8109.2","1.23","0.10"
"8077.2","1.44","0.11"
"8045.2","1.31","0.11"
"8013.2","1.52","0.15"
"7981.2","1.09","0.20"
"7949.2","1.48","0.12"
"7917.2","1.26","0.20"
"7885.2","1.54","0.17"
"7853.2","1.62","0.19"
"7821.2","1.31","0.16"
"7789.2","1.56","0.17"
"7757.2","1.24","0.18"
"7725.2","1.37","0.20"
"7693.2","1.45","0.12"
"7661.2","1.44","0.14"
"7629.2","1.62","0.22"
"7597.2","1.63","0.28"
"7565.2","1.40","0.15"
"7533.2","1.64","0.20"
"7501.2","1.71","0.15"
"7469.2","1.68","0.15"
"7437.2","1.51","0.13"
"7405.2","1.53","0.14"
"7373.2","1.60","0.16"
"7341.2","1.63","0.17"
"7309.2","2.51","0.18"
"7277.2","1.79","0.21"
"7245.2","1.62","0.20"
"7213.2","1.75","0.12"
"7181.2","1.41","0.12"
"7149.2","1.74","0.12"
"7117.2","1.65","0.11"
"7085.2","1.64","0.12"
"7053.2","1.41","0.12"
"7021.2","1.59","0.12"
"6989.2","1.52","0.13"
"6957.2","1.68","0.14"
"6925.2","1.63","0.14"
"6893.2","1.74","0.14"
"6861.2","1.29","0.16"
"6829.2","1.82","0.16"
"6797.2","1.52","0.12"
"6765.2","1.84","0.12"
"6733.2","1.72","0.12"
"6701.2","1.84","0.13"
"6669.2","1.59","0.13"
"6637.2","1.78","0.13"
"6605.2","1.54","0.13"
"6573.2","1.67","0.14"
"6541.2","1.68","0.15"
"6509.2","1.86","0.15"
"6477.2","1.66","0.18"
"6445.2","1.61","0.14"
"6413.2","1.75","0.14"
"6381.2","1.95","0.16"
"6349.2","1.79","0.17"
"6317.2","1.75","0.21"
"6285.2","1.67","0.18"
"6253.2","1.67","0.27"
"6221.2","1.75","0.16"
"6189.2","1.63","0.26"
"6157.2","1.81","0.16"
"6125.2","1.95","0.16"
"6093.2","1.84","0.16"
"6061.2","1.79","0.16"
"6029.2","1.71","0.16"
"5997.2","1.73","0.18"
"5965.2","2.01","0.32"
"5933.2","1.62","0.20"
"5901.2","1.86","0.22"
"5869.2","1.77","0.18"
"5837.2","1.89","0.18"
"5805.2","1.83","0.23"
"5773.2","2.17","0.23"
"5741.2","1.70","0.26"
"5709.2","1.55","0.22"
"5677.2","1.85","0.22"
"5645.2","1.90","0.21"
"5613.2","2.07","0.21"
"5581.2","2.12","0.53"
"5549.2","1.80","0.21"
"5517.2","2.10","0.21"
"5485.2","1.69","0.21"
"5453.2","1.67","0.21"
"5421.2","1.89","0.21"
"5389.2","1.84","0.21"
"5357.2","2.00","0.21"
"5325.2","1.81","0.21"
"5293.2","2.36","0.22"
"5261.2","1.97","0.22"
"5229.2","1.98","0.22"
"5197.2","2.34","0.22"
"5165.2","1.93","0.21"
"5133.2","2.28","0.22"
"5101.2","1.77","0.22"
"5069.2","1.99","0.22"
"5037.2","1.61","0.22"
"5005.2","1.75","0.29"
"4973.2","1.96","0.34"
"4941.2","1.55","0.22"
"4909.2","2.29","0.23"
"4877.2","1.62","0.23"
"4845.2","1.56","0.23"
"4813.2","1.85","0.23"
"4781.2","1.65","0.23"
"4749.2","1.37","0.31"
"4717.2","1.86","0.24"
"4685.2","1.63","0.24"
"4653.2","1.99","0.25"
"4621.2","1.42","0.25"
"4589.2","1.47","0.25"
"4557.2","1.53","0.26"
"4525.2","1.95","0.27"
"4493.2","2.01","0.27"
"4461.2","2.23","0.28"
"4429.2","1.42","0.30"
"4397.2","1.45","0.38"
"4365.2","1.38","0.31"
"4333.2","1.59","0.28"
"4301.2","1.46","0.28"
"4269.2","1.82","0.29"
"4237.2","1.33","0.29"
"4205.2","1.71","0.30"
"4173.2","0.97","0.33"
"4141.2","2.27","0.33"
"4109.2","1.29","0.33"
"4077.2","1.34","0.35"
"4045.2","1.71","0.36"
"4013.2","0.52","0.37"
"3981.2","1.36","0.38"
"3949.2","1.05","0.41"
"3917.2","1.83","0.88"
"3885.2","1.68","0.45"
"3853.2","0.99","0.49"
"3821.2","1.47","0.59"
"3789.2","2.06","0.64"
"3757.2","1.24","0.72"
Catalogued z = 0.11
